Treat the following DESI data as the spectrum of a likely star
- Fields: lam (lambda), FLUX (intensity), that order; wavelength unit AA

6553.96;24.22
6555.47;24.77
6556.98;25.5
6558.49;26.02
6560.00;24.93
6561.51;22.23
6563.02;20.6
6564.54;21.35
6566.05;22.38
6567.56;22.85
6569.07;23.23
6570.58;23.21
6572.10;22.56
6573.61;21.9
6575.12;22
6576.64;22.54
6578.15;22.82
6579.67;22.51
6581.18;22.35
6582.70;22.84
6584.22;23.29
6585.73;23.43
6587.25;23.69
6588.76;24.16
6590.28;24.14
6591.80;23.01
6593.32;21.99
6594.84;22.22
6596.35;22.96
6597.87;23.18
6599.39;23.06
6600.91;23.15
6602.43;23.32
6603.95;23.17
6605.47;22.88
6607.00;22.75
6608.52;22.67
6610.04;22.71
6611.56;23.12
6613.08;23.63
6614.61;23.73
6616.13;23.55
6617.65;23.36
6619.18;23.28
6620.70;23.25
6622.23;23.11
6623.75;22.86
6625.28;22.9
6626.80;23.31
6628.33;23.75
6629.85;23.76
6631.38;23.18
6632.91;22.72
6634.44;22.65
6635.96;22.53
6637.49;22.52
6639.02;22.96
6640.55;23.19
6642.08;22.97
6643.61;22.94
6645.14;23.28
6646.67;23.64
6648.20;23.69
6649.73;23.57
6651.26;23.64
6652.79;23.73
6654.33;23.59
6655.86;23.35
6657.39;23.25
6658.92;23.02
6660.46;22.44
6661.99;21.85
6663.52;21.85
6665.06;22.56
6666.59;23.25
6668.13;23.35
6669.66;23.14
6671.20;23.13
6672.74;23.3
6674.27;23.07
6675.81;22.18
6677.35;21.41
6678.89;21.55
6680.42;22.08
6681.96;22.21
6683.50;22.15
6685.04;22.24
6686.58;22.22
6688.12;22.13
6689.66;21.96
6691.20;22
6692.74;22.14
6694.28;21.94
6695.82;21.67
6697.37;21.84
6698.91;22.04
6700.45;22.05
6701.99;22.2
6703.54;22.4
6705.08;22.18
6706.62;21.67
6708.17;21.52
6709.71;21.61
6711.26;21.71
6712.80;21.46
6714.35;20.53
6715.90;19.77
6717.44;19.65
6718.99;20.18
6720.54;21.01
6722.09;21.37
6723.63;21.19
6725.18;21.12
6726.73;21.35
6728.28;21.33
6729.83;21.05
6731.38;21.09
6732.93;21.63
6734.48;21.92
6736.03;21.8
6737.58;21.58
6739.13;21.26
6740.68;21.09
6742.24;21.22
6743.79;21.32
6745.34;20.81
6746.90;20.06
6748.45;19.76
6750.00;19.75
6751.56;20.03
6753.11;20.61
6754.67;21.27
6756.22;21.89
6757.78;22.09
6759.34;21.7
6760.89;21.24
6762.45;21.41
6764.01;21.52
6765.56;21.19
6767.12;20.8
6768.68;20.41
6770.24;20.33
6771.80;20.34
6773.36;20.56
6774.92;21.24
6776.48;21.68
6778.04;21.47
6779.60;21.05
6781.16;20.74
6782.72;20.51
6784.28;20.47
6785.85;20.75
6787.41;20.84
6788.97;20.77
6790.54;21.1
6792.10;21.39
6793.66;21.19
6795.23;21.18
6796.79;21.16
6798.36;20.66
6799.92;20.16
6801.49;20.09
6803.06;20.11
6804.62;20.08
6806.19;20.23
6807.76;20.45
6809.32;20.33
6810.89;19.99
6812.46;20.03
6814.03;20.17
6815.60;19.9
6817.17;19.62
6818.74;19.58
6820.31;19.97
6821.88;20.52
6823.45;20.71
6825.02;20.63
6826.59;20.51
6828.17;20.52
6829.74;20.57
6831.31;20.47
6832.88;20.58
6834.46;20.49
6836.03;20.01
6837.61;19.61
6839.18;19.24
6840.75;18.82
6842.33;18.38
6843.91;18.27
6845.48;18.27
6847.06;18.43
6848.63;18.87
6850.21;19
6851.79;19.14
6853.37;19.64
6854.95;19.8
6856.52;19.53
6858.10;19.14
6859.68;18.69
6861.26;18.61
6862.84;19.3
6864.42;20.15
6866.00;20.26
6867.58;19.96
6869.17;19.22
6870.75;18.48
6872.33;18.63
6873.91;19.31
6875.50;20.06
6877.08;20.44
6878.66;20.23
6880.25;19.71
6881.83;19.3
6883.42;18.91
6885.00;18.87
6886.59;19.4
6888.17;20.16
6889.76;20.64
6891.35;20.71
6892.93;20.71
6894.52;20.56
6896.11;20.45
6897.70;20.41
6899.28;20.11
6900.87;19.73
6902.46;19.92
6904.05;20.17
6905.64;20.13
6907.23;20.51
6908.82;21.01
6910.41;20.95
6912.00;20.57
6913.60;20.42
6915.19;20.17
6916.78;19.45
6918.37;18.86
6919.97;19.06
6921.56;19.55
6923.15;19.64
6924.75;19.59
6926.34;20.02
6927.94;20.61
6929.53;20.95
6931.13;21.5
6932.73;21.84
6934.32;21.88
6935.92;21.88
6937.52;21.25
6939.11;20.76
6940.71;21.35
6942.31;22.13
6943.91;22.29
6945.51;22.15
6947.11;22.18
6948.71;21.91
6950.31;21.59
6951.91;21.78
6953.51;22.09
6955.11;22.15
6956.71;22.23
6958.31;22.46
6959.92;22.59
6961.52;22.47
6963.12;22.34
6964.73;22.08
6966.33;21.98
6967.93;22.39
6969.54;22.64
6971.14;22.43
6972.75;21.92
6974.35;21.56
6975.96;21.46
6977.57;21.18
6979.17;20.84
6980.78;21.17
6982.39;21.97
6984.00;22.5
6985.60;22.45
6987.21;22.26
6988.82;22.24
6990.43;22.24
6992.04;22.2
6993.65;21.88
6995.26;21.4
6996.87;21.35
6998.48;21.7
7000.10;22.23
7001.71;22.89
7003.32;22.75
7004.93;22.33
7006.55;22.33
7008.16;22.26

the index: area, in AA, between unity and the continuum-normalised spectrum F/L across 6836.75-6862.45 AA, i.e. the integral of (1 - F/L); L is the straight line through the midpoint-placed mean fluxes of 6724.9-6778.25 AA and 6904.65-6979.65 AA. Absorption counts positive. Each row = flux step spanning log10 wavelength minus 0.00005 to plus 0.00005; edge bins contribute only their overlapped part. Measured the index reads 2.7 AA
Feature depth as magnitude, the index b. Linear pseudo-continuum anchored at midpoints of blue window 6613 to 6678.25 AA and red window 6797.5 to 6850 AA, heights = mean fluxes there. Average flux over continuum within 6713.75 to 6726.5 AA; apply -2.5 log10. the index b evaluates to 0.06 mag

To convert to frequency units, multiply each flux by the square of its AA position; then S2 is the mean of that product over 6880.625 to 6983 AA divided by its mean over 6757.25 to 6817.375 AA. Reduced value 1.06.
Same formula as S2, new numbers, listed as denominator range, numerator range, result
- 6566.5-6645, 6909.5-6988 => 1.03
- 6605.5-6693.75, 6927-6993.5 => 1.05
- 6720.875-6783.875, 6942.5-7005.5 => 1.12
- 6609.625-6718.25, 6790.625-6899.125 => 0.93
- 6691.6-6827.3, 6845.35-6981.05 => 1.03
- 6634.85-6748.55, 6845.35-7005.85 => 1.01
